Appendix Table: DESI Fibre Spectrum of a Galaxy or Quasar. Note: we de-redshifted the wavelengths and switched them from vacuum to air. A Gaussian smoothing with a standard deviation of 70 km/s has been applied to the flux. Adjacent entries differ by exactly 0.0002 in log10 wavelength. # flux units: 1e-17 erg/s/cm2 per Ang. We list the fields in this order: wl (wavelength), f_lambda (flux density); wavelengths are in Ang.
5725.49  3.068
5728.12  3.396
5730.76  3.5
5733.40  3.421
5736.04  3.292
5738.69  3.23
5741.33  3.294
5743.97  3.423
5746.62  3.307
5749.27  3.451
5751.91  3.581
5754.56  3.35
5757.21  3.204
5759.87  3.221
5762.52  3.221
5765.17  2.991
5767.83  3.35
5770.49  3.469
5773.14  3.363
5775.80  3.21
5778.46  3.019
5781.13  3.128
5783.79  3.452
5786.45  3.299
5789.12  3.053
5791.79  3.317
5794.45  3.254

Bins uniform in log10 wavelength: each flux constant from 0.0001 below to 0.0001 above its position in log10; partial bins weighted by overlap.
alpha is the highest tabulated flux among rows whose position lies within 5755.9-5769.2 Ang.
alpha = 3.35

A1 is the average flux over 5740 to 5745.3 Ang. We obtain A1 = 3.36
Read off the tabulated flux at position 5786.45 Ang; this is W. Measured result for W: 3.299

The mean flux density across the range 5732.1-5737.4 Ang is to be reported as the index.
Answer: 3.35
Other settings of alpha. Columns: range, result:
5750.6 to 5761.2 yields 3.581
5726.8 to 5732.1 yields 3.5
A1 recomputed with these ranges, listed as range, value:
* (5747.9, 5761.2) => 3.36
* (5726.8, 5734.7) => 3.44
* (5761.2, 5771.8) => 3.26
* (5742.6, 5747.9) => 3.37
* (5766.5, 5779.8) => 3.28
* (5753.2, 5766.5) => 3.2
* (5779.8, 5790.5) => 3.23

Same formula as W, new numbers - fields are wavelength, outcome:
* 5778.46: 3.019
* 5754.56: 3.35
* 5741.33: 3.294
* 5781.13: 3.128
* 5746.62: 3.307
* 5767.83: 3.35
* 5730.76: 3.5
